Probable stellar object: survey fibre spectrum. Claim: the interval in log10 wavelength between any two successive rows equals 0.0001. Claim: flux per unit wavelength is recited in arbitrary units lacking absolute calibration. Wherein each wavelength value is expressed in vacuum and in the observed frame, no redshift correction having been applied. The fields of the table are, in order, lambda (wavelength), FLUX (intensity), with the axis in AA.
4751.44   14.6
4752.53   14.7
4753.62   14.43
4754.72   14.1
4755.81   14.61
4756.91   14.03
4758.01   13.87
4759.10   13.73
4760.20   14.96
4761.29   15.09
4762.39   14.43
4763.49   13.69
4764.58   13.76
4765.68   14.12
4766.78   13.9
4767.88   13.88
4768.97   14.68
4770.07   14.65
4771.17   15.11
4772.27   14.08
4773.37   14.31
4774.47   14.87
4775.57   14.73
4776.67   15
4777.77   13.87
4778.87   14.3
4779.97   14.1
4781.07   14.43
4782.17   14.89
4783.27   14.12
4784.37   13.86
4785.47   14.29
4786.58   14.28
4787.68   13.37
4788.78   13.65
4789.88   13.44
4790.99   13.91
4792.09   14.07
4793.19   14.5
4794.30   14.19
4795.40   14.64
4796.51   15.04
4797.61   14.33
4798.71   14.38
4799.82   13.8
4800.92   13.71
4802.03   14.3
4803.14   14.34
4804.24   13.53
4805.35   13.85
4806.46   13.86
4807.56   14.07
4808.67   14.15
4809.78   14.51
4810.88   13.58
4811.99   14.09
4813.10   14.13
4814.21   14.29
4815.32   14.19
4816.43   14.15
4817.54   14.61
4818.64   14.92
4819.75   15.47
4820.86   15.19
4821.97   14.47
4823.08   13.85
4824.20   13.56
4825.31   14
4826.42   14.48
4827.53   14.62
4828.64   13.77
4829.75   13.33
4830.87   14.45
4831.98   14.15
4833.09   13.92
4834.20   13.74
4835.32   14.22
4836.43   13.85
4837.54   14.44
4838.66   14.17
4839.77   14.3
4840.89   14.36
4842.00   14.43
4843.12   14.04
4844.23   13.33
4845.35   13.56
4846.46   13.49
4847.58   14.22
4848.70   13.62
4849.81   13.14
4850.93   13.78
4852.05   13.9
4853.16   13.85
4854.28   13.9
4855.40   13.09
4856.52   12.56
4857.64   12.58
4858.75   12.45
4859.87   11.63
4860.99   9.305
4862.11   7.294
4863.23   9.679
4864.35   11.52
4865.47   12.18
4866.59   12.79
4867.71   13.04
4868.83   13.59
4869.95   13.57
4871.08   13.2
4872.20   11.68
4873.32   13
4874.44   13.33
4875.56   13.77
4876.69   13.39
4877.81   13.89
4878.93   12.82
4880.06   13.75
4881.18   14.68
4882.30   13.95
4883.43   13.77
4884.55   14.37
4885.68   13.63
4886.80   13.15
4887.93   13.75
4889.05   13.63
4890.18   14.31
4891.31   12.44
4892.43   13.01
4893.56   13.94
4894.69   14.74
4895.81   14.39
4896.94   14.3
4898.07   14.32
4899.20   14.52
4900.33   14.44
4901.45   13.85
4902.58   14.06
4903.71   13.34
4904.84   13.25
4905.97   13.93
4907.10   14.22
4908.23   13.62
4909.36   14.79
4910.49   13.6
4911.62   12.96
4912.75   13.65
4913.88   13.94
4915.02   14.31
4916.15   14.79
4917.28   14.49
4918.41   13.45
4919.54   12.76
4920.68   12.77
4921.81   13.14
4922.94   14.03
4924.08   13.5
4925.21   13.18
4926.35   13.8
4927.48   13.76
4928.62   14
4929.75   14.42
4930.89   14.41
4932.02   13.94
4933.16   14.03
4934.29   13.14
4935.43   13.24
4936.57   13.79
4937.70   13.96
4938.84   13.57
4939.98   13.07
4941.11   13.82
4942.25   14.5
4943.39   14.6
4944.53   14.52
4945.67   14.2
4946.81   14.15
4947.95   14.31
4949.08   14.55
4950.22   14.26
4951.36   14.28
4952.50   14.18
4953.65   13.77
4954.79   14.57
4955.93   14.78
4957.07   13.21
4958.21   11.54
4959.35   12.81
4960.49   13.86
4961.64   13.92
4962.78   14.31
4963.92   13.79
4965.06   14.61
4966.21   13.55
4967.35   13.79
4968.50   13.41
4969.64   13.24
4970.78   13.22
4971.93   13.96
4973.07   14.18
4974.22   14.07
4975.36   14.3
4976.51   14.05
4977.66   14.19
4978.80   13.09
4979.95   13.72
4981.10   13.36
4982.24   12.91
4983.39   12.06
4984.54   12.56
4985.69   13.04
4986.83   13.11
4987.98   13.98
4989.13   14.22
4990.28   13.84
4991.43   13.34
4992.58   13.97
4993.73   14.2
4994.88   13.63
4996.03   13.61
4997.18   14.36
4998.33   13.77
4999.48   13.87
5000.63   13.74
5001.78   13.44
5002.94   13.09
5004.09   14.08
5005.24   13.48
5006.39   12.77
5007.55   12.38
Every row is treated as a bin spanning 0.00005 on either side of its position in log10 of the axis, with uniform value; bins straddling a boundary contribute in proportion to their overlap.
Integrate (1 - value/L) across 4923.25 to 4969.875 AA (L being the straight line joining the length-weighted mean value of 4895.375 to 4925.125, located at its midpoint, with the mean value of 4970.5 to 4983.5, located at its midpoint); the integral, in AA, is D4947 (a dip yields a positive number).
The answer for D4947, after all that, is -0.4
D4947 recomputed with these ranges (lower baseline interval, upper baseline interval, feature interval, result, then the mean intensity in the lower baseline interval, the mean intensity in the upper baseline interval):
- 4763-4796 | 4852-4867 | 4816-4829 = -1.5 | 14.2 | 11.8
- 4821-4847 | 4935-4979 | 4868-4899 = 0.7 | 14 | 13.9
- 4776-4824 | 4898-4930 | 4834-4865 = 2.3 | 14.2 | 13.8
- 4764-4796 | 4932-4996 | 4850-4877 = 3.0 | 14.2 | 13.8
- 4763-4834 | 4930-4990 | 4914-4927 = 0.2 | 14.2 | 13.8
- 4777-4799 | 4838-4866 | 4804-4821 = -0.8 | 14.2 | 12.8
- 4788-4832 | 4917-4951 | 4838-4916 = 3.4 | 14.2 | 13.8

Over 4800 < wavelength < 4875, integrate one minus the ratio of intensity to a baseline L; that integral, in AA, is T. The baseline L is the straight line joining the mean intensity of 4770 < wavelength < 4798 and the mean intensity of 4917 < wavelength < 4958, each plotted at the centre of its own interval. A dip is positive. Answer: 3.3 AA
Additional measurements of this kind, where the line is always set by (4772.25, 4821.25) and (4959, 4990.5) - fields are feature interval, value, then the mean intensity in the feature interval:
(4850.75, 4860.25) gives 0.7 AA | 13.1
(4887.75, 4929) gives 0.1 AA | 13.8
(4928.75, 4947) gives -0.3 AA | 14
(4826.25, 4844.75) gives 0.0 AA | 14.1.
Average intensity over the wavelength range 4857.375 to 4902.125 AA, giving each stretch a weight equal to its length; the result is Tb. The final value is 13.1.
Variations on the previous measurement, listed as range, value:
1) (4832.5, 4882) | 13.1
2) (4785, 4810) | 14.1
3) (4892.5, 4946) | 13.9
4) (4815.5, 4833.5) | 14.3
